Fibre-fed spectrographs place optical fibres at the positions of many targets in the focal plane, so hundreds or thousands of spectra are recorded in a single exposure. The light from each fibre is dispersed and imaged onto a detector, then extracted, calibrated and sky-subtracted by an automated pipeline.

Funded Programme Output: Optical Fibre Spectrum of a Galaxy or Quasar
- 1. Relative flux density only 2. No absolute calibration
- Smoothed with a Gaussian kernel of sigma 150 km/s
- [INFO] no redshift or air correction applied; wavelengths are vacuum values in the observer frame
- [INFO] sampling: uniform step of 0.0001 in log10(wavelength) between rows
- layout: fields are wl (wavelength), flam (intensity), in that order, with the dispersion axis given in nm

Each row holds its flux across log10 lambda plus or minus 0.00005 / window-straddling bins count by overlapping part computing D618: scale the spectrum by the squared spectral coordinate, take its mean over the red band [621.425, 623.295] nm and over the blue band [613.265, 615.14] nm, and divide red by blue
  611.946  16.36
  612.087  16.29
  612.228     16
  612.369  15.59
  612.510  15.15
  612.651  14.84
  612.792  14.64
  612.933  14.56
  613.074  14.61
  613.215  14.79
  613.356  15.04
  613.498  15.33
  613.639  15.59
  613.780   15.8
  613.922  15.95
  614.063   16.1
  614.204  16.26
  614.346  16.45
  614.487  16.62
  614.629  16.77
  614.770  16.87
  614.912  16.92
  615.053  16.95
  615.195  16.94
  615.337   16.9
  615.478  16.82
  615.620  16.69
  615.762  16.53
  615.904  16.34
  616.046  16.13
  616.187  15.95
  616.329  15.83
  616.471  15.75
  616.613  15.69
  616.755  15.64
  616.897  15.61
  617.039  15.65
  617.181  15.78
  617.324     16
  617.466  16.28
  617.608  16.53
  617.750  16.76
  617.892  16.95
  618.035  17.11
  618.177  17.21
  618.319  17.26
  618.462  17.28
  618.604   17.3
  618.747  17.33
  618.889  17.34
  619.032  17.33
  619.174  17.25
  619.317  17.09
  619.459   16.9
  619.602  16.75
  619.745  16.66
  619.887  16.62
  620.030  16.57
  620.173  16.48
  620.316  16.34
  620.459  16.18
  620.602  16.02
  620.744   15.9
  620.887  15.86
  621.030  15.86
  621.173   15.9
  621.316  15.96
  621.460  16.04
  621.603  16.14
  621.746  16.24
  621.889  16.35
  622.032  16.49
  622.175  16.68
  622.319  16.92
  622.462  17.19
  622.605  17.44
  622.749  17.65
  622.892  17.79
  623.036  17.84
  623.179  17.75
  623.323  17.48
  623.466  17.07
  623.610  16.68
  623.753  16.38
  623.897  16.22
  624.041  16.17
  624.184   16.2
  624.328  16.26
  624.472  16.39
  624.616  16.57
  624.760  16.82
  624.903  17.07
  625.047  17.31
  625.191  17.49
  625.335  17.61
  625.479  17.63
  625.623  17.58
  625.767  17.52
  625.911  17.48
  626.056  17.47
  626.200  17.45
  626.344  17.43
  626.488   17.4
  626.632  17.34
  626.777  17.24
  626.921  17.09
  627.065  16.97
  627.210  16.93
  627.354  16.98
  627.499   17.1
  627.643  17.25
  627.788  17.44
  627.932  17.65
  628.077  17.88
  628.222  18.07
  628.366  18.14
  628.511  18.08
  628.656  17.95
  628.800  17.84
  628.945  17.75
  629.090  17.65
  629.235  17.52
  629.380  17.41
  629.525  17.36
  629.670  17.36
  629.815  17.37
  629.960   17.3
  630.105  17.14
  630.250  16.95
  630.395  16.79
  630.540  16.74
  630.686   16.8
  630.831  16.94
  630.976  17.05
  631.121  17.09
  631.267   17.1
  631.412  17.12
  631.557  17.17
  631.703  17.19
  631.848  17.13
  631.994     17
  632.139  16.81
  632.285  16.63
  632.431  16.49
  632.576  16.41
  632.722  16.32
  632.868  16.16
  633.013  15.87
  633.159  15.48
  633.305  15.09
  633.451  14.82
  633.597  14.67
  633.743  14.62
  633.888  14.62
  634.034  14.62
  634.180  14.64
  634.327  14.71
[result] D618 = 1.1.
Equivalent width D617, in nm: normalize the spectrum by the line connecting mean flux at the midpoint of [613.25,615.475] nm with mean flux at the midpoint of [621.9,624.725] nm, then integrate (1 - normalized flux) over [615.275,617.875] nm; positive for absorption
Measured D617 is 0.04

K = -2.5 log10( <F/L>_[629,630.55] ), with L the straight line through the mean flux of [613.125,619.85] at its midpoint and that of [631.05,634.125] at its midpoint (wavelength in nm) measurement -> -0.071 mag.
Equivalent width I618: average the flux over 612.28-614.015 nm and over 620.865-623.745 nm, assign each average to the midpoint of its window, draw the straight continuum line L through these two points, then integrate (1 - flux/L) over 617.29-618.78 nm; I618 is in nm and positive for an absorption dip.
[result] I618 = -0.08 nm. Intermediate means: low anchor 15.2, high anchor 16.8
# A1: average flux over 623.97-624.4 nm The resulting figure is 16.2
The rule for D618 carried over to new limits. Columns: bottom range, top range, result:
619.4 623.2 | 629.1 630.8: 1.06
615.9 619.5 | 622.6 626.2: 1.06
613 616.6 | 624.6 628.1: 1.11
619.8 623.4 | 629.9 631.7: 1.05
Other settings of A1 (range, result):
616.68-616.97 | 15.6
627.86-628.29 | 17.8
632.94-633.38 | 15.5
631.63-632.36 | 16.9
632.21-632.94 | 16.4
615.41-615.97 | 16.6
